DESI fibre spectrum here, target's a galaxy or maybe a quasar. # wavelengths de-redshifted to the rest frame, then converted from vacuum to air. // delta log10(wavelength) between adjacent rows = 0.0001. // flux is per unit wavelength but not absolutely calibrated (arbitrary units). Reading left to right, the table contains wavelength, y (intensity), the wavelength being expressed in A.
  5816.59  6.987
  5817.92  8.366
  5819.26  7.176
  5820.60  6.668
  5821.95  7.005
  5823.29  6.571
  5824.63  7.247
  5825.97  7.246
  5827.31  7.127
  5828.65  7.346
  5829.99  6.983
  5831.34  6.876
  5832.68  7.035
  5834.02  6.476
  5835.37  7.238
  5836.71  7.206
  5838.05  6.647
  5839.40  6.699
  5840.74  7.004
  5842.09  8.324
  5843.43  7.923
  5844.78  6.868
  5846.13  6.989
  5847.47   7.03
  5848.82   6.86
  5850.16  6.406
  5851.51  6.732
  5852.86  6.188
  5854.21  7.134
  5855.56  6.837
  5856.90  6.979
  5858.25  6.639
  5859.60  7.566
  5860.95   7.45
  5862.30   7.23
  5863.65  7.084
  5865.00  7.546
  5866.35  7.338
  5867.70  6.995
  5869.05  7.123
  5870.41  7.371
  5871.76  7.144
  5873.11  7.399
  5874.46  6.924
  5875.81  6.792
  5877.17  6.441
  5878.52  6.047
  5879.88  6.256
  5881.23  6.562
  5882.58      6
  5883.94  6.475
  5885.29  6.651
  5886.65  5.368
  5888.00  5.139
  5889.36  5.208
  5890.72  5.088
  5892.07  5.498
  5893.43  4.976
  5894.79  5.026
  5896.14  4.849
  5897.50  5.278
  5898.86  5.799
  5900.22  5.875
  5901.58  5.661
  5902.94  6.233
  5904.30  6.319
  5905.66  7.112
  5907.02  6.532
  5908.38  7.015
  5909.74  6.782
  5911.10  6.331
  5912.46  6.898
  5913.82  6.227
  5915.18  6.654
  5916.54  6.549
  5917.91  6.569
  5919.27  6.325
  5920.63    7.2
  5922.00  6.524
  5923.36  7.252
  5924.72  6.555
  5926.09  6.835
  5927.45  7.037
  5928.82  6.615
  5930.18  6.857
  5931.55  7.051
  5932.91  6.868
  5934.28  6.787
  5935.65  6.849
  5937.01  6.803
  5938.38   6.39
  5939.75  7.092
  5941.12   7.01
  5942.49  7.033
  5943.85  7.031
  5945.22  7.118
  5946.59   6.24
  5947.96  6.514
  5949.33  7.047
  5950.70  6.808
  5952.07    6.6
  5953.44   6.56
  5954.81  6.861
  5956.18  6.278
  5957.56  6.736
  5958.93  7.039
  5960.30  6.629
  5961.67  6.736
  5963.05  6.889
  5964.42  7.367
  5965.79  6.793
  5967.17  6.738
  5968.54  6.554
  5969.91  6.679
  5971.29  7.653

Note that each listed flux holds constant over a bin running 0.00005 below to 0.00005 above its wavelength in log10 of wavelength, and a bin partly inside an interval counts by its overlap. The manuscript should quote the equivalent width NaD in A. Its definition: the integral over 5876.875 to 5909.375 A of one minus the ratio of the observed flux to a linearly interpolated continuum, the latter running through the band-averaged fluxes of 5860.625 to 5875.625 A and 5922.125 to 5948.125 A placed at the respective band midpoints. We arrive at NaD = 5.4 A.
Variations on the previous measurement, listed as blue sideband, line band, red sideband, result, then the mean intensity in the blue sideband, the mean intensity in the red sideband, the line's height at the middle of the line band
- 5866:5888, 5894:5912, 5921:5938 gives 1.8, 6.62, 6.83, 6.73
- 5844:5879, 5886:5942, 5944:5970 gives 4.3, 6.97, 6.75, 6.85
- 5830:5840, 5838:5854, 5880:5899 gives -0.9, 6.89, 5.58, 6.62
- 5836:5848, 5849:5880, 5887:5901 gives -2.9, 7.19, 5.28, 6.36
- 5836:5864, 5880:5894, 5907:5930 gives 2.3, 7.04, 6.71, 6.86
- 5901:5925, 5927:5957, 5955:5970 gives -0.4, 6.6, 6.77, 6.7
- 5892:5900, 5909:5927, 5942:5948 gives -2.2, 5.25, 6.82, 5.95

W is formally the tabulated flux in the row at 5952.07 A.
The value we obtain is 6.6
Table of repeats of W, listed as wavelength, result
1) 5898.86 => 5.799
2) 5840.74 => 7.004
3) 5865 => 7.546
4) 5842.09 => 8.324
